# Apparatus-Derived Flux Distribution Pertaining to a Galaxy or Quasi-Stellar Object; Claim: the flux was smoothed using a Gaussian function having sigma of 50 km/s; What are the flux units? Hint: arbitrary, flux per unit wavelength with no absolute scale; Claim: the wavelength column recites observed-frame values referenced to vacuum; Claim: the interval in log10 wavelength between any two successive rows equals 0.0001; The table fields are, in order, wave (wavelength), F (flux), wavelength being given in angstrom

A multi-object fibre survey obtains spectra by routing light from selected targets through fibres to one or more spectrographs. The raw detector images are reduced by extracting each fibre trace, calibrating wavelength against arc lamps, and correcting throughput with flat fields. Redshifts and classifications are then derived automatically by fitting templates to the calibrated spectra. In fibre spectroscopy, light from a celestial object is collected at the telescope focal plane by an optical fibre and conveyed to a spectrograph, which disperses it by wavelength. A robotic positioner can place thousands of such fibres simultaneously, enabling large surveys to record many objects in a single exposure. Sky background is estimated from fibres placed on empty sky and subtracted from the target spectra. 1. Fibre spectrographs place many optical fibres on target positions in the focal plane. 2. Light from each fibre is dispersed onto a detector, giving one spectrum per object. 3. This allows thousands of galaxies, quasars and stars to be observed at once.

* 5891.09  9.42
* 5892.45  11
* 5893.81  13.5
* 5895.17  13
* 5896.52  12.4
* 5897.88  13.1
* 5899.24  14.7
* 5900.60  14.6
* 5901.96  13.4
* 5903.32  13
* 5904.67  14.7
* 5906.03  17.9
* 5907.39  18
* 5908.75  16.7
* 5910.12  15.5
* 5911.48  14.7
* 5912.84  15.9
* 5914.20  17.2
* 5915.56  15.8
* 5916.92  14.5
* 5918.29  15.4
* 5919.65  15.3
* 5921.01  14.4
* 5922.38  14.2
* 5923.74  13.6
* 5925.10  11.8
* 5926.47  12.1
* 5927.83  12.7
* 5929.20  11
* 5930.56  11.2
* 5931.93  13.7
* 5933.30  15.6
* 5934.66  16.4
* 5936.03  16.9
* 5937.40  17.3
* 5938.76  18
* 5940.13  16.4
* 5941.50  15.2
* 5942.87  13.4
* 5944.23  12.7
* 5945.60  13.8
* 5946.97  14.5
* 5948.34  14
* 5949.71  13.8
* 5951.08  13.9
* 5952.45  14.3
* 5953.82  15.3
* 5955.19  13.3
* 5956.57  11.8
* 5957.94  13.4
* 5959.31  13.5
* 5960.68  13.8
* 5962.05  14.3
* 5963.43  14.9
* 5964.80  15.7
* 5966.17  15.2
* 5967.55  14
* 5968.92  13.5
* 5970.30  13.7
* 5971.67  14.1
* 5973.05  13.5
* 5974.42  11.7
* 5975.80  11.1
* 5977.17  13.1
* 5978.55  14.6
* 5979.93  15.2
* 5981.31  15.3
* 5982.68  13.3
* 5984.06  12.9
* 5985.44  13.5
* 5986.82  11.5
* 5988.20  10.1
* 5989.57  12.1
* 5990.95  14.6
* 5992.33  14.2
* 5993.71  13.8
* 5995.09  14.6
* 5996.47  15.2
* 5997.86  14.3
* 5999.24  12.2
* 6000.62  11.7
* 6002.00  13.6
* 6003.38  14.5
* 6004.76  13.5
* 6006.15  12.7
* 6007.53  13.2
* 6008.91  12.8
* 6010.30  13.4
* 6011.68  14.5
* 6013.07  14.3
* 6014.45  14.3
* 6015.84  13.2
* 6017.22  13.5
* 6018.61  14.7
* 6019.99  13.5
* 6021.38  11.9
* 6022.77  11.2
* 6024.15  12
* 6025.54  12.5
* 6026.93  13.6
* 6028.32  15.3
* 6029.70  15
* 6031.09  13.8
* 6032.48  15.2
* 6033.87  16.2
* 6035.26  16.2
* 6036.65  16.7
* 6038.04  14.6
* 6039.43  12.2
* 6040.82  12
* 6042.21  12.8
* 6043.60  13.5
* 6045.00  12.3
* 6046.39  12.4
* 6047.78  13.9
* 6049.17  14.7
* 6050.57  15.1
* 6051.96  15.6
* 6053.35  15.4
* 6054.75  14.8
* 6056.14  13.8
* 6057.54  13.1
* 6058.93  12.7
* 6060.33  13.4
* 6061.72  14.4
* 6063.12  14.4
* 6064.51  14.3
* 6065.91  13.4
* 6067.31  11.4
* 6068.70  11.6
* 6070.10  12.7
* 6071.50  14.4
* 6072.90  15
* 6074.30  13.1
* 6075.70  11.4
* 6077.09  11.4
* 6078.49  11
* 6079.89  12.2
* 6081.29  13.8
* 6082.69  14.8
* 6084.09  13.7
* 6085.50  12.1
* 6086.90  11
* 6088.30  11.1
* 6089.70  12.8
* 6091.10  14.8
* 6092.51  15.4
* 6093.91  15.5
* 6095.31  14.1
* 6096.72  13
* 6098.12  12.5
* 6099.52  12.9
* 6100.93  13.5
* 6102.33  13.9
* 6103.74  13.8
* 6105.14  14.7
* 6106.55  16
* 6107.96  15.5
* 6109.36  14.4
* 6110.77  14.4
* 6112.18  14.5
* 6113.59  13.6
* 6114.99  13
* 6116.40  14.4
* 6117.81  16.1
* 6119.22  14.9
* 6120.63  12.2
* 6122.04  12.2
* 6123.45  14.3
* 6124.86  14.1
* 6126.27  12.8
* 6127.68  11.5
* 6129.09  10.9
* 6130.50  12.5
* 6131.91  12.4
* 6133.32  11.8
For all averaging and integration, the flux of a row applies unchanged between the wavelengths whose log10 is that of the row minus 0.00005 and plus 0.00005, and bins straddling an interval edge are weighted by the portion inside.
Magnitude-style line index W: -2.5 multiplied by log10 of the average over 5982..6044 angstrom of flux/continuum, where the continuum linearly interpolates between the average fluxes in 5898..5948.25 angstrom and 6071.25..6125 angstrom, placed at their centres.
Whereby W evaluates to 0.05 mag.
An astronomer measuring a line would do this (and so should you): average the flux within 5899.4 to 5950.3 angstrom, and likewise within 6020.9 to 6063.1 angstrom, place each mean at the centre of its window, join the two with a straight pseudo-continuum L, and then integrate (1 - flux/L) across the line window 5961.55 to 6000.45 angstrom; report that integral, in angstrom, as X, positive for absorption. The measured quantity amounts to 1.94 angstrom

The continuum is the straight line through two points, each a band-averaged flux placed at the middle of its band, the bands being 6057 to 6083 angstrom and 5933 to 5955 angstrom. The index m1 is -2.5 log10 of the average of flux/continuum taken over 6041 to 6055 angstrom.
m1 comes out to -0.04 mag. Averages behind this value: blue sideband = 15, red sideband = 13.1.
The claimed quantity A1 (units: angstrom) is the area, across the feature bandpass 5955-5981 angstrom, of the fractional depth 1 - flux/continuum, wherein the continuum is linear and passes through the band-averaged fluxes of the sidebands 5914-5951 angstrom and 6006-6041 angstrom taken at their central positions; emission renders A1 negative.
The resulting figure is 0.8 angstrom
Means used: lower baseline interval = 14.4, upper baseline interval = 13.8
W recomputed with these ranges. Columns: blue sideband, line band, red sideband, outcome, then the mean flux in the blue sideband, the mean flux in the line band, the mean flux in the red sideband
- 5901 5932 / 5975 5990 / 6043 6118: 0.093 mag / 14.5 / 13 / 13.6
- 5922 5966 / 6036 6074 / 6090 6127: 0.030 mag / 14.2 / 13.7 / 14.1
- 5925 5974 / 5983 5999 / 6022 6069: 0.056 mag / 14.1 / 13.3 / 13.8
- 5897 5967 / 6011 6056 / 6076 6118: 0.001 mag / 14.5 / 14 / 13.6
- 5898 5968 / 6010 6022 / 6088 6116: 0.044 mag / 14.6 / 13.7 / 14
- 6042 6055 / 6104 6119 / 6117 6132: -0.106 mag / 14.1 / 14.6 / 13.1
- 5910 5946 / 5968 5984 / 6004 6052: 0.052 mag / 14.6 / 13.5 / 13.8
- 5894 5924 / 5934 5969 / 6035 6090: -0.009 mag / 14.9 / 14.6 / 13.4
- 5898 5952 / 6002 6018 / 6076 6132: 0.037 mag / 14.7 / 13.6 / 13.4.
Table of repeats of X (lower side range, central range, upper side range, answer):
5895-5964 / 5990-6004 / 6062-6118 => 0.23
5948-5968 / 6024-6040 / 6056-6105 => -1.16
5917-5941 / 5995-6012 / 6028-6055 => 1.07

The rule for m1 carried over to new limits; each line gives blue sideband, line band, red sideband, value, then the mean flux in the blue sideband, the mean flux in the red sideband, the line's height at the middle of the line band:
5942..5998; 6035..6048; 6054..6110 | 0.00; 13.7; 13.4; 13.5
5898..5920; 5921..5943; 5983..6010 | 0.03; 15.4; 13.2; 14.8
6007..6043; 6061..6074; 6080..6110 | 0.02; 13.8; 13.7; 13.8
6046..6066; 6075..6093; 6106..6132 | 0.10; 14.1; 13.7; 13.9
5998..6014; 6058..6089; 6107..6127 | 0.07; 13.4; 14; 13.8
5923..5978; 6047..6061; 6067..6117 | -0.05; 14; 13.4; 13.6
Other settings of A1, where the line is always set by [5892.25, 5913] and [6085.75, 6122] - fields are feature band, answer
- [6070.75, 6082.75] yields 0.90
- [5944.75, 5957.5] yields 0.49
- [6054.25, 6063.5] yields 0.17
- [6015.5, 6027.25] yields 1.06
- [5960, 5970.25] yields -0.07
